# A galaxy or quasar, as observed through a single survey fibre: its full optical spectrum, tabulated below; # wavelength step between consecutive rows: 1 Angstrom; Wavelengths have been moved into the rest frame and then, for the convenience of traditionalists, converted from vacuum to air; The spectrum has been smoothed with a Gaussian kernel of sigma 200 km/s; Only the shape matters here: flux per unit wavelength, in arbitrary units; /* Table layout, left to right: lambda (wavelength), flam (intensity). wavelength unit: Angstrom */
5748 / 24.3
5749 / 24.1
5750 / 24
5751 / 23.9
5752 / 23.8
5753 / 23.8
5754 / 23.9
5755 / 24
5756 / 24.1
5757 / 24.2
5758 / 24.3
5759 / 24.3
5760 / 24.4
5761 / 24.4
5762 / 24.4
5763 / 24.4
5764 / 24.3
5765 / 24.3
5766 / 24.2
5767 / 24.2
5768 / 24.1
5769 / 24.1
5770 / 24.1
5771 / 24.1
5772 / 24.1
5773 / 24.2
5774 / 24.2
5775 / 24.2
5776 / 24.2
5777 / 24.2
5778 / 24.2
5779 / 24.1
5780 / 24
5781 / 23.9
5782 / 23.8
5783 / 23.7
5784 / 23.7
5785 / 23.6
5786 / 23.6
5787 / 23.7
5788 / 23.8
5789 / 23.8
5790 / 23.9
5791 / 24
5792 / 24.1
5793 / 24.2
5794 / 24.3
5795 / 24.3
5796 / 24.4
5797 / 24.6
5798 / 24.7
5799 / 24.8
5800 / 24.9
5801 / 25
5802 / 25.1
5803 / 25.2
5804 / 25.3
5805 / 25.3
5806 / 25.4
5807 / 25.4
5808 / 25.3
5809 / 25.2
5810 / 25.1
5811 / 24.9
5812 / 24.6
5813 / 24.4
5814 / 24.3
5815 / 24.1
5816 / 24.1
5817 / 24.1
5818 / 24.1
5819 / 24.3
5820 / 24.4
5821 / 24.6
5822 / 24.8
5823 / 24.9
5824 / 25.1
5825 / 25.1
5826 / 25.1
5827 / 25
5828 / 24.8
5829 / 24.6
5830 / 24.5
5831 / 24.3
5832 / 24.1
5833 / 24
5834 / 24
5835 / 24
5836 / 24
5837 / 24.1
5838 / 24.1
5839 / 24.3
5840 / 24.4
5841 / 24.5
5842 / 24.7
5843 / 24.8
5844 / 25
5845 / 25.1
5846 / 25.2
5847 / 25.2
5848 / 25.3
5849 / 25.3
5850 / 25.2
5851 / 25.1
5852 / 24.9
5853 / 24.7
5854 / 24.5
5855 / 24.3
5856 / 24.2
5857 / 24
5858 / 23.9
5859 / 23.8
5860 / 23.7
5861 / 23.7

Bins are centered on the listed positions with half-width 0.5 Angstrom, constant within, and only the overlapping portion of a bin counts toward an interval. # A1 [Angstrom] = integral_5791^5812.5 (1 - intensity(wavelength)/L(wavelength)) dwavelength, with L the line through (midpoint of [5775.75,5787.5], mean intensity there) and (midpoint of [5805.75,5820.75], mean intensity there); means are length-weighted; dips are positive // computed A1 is -0.4 Angstrom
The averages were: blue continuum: 23.9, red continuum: 24.6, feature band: 24.8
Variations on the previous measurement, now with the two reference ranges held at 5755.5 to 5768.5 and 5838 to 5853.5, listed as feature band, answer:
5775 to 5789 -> 0.30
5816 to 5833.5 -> 0.12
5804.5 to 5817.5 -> -0.08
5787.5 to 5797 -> 0.15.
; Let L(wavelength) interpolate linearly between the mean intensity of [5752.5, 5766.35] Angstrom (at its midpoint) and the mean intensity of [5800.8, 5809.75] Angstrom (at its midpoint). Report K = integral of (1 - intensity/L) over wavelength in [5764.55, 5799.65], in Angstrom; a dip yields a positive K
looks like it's 0.9 Angstrom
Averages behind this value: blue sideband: 24.2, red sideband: 25.2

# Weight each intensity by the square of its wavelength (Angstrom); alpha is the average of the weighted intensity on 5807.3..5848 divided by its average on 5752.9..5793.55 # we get 1.04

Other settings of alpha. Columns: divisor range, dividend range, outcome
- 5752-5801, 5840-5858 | 1.05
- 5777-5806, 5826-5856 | 1.03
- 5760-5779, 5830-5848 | 1.04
